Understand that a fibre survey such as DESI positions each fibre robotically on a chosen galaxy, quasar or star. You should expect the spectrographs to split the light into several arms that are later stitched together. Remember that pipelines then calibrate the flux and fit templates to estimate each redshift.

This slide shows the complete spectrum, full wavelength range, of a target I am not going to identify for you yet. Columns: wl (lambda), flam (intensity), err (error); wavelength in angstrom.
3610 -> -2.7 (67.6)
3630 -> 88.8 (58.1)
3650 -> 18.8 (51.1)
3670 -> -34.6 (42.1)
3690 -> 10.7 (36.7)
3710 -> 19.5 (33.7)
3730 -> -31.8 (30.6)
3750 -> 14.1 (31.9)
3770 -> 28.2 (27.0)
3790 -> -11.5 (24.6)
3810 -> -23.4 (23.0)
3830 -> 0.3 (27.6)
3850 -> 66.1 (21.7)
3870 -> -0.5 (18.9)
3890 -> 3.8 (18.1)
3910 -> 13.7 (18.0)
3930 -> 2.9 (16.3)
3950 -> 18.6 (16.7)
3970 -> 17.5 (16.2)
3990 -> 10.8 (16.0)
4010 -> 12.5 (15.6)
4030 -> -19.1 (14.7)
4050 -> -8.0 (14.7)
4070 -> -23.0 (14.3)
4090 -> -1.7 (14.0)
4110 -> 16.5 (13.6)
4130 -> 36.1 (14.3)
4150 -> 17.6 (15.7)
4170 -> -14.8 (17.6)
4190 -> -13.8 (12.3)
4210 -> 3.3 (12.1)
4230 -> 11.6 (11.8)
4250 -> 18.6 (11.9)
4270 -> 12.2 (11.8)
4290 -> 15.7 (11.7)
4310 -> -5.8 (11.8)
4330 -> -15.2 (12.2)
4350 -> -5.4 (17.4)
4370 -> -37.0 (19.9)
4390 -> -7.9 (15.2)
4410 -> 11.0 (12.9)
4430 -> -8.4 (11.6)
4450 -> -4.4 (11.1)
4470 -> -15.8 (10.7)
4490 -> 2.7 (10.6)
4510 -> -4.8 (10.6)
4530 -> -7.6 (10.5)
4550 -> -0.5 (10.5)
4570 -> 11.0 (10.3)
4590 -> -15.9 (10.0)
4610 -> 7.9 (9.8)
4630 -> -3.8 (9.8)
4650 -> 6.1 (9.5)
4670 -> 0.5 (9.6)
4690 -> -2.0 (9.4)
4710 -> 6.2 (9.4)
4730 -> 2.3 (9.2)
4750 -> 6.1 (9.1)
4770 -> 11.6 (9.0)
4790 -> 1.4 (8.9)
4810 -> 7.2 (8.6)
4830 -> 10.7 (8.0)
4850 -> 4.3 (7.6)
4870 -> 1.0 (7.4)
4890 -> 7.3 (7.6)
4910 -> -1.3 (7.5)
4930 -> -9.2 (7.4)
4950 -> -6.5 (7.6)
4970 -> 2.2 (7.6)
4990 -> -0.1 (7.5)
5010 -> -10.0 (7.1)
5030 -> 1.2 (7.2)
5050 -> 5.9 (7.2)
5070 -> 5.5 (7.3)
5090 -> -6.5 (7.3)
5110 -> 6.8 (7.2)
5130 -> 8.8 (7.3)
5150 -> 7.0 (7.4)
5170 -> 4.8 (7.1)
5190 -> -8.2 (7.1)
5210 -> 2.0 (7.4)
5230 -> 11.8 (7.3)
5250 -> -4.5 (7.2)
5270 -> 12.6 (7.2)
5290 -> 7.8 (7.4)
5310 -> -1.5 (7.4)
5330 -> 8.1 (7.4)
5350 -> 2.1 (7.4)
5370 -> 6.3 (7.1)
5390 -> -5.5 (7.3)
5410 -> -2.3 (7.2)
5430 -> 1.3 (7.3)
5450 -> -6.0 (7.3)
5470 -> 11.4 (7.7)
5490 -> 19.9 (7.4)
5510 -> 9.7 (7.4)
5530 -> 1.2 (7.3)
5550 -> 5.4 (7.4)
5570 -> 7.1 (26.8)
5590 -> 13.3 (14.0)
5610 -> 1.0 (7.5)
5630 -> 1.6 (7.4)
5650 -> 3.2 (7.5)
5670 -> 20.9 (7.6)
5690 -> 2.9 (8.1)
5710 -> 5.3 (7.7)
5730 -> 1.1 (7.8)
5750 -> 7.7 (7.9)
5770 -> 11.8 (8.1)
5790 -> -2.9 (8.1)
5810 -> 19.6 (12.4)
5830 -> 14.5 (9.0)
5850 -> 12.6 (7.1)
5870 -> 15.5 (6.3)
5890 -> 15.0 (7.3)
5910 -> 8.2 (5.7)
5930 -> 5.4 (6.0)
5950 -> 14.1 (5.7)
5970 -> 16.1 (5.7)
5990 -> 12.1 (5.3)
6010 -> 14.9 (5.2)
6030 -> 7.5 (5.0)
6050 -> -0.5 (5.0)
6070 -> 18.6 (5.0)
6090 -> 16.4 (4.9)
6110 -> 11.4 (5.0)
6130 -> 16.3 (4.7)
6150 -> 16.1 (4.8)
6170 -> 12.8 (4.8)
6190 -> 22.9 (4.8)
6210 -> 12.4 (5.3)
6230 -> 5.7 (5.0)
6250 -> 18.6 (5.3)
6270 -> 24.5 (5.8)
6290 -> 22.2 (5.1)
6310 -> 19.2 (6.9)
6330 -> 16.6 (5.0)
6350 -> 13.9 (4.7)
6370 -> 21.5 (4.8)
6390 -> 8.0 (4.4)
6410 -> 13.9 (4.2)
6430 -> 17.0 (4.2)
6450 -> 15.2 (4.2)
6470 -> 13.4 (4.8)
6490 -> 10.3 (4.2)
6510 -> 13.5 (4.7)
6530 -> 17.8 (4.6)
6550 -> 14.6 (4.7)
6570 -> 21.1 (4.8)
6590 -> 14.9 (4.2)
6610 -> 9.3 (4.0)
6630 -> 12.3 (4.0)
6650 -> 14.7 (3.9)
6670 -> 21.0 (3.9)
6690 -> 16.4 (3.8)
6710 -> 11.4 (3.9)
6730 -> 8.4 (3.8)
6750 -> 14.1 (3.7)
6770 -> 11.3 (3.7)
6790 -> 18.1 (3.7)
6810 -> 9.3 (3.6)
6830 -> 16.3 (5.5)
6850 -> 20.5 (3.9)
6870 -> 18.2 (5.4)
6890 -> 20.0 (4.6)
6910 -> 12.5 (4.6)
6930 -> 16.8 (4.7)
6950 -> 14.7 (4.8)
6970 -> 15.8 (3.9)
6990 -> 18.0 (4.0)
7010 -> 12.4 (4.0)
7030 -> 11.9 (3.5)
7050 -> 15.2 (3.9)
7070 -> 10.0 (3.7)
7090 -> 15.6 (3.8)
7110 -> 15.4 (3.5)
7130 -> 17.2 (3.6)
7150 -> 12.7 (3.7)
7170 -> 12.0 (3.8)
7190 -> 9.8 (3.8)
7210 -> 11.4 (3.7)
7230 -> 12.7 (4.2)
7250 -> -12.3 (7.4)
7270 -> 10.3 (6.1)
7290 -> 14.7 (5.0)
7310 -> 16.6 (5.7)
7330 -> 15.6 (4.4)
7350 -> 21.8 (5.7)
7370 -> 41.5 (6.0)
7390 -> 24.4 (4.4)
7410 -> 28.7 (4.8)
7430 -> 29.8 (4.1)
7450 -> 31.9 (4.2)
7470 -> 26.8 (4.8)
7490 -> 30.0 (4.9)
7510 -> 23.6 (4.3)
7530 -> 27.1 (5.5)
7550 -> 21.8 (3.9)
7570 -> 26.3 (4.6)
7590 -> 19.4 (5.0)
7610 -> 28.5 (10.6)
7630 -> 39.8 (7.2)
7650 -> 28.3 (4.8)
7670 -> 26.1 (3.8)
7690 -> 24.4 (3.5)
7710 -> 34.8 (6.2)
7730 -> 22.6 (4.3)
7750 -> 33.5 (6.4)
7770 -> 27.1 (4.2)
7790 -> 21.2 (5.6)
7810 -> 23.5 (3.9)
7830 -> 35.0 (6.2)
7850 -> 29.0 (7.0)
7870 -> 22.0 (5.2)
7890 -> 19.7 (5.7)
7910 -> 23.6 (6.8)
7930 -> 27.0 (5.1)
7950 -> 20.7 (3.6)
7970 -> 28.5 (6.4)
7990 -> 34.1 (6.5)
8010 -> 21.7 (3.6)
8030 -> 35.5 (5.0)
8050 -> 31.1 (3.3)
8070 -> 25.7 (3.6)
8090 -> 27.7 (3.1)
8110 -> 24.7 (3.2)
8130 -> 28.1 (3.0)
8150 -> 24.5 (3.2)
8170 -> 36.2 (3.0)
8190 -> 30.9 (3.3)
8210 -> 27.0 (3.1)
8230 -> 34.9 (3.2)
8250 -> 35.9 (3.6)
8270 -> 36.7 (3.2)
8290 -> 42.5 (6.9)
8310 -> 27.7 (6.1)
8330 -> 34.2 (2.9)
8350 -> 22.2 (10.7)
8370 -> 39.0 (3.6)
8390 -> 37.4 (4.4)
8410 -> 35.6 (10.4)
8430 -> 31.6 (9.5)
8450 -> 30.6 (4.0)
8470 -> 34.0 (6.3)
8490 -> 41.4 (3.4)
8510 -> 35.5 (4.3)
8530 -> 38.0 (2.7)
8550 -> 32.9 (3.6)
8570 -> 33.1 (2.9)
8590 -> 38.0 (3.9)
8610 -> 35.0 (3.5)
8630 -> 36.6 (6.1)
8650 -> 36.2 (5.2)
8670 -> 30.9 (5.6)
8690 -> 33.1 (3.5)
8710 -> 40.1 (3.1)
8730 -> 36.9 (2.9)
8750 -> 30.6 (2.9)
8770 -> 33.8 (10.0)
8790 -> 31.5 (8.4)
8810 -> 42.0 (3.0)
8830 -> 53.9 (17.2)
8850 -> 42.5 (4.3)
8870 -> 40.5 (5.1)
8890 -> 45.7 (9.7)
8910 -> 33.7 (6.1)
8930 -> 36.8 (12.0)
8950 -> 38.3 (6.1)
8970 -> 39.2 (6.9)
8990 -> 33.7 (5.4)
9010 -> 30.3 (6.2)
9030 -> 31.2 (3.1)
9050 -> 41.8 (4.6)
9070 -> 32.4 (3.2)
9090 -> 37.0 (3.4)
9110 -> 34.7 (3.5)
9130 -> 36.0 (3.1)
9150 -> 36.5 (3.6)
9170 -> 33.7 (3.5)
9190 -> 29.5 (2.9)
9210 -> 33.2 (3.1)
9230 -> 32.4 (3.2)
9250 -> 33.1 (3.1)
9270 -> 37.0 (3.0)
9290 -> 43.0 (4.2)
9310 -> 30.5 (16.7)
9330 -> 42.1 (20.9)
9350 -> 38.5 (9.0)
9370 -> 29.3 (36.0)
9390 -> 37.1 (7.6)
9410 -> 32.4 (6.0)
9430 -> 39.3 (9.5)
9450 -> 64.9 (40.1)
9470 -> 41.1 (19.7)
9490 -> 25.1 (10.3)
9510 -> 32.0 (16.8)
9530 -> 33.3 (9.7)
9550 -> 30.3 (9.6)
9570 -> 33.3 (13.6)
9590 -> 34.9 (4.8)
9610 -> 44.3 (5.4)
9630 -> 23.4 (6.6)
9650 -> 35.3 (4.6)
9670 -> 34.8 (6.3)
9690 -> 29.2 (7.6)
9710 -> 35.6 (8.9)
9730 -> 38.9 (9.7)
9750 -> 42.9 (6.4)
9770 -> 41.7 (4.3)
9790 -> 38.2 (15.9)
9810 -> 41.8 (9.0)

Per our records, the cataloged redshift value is 0.843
